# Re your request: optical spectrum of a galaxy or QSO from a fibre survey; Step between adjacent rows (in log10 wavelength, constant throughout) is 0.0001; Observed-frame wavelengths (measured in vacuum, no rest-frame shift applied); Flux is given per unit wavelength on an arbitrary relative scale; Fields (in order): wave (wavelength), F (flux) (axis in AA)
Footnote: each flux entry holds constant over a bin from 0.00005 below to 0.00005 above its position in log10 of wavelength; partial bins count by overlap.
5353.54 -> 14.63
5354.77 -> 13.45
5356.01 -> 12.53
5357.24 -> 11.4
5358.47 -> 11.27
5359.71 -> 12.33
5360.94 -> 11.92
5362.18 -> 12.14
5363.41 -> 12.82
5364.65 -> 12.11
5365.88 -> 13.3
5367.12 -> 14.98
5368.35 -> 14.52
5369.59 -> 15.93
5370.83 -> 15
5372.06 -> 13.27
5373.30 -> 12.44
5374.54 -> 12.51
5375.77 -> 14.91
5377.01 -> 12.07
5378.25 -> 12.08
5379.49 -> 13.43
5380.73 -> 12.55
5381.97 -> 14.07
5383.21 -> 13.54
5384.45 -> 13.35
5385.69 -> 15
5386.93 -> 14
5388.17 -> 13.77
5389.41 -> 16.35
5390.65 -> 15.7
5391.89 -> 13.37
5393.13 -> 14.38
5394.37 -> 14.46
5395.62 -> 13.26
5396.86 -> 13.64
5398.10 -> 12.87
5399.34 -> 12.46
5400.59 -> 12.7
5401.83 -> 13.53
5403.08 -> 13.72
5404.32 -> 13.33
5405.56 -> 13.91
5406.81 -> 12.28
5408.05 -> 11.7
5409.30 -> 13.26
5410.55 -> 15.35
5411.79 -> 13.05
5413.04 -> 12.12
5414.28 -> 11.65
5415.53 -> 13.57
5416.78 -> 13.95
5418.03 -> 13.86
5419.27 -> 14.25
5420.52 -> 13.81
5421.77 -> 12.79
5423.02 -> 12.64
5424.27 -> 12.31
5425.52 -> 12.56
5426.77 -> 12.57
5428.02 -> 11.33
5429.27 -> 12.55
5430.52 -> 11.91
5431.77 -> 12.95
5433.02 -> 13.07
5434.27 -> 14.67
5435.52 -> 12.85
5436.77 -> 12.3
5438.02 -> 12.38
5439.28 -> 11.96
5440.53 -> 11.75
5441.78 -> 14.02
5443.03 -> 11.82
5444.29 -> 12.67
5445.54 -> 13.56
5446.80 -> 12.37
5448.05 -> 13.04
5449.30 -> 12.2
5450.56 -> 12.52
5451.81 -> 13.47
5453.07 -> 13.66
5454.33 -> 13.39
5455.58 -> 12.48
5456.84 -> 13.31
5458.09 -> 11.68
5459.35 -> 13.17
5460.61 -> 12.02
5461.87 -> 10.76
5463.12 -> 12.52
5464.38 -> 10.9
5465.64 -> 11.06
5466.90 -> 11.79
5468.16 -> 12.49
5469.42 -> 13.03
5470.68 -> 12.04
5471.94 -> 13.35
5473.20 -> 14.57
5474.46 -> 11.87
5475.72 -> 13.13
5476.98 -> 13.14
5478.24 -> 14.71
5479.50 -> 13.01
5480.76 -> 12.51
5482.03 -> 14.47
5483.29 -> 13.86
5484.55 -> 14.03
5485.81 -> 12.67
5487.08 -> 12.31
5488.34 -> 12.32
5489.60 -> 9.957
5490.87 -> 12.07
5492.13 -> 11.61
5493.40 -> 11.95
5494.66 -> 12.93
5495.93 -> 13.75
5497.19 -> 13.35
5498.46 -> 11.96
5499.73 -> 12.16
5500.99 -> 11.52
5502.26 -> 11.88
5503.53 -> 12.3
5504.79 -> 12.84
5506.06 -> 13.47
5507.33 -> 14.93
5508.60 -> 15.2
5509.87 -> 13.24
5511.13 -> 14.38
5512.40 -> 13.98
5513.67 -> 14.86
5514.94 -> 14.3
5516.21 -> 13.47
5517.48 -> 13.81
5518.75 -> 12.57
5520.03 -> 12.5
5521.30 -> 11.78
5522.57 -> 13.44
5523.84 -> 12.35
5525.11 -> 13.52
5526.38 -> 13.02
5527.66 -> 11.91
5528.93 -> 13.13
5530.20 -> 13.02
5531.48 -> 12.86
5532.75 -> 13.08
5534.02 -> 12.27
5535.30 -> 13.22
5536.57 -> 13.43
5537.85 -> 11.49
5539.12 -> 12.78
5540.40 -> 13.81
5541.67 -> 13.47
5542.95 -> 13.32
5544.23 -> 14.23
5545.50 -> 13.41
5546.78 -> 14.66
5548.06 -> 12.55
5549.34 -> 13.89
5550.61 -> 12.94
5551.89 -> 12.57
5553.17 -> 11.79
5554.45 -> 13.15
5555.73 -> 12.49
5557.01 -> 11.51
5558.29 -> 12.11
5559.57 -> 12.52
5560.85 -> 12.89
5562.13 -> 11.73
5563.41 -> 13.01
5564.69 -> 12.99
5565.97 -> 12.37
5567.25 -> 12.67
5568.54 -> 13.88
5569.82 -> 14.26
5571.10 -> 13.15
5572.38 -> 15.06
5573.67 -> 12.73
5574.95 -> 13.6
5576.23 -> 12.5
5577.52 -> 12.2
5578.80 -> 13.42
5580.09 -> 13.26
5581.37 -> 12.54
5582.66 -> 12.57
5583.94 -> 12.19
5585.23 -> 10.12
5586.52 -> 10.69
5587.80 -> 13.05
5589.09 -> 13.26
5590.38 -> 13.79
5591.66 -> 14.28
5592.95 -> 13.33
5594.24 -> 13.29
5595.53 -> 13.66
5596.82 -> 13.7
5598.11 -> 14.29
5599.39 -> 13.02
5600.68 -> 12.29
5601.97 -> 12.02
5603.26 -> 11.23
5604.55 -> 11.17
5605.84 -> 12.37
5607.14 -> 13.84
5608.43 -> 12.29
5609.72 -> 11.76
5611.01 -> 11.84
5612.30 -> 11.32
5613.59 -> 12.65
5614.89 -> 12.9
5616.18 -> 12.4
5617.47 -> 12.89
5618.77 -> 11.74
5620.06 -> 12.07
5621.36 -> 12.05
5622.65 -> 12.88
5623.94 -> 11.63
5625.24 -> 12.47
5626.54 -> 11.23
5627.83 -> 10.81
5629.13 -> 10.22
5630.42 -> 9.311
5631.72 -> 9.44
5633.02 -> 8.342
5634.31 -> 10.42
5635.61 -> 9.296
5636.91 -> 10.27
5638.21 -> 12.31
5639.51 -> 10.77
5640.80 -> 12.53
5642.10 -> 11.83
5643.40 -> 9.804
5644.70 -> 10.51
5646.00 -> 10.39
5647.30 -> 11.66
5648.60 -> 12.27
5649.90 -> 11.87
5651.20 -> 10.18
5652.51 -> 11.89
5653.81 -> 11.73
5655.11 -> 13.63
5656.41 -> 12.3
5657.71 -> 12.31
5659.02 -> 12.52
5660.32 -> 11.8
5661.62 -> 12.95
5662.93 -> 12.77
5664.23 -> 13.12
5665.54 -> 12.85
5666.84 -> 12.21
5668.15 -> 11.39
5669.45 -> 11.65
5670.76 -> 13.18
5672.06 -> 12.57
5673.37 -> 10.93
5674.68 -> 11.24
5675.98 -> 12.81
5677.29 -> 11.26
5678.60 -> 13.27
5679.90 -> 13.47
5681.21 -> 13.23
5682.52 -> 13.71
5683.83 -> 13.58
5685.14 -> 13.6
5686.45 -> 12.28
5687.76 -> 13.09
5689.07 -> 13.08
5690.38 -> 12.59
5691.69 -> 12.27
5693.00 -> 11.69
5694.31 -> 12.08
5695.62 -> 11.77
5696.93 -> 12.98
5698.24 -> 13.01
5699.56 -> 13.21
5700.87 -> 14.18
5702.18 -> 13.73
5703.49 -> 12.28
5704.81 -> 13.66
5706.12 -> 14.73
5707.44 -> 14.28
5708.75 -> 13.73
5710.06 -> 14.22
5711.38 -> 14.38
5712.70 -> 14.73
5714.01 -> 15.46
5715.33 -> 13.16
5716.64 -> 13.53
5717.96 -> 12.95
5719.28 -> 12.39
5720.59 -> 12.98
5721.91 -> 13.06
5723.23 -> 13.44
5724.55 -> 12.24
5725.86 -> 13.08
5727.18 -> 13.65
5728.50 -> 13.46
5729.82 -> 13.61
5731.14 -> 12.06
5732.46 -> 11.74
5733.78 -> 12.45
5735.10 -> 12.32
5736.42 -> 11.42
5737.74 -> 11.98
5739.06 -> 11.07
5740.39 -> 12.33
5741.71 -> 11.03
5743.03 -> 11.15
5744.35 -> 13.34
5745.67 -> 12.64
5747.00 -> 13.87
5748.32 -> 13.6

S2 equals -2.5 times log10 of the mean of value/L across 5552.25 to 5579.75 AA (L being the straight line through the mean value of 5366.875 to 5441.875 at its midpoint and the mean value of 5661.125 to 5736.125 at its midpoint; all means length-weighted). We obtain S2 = 0.023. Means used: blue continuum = 13.3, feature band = 12.9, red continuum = 13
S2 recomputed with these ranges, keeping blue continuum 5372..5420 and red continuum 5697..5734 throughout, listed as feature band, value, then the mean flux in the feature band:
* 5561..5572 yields 0.032 mag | 13.1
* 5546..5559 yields 0.057 mag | 12.8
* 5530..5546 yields 0.028 mag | 13.1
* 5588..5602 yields 0.002 mag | 13.4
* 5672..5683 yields 0.079 mag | 12.5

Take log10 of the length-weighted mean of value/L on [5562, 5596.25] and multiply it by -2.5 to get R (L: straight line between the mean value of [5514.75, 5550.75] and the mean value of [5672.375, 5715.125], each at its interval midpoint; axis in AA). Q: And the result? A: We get 0.01 mag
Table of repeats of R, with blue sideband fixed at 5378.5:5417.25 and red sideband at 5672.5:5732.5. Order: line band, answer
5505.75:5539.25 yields 0.01 mag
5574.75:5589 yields 0.08 mag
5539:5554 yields 0.00 mag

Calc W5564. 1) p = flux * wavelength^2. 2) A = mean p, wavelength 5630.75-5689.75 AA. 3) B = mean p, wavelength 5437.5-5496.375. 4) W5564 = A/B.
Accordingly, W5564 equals 1.01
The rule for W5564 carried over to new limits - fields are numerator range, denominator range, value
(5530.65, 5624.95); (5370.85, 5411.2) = 1.01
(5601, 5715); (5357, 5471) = 1.03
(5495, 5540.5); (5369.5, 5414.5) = 1.01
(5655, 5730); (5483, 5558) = 1.07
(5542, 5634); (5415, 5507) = 1.03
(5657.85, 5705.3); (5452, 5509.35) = 1.07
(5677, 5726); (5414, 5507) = 1.14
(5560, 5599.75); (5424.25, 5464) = 1.08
